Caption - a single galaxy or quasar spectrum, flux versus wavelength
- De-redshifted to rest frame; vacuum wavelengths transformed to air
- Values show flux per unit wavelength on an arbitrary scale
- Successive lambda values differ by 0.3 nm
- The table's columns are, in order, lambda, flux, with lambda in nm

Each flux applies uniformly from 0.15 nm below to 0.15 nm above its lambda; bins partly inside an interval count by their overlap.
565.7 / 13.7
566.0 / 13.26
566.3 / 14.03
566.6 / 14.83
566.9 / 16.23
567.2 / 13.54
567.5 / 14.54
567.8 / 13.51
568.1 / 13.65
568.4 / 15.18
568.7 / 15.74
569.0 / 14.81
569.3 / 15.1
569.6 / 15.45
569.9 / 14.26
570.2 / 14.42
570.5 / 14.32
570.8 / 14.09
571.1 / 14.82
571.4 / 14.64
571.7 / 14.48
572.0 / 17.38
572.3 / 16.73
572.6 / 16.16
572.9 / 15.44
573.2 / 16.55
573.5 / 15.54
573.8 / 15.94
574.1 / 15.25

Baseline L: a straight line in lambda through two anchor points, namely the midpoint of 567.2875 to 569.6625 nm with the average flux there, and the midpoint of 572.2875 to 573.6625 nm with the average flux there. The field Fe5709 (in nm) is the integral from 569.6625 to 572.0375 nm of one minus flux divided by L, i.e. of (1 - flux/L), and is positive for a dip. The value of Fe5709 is 0.11 nm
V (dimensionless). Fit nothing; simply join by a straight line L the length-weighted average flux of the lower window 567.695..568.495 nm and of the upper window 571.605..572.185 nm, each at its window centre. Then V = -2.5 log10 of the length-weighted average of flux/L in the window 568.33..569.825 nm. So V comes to -0.045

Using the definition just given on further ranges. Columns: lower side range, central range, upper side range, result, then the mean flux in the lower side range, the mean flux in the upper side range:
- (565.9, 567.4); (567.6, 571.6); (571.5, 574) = 0.04 mag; 14.4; 16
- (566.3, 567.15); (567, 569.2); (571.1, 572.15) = 0.05 mag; 15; 15.4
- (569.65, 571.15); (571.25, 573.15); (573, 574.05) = -0.04 mag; 14.4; 15.9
